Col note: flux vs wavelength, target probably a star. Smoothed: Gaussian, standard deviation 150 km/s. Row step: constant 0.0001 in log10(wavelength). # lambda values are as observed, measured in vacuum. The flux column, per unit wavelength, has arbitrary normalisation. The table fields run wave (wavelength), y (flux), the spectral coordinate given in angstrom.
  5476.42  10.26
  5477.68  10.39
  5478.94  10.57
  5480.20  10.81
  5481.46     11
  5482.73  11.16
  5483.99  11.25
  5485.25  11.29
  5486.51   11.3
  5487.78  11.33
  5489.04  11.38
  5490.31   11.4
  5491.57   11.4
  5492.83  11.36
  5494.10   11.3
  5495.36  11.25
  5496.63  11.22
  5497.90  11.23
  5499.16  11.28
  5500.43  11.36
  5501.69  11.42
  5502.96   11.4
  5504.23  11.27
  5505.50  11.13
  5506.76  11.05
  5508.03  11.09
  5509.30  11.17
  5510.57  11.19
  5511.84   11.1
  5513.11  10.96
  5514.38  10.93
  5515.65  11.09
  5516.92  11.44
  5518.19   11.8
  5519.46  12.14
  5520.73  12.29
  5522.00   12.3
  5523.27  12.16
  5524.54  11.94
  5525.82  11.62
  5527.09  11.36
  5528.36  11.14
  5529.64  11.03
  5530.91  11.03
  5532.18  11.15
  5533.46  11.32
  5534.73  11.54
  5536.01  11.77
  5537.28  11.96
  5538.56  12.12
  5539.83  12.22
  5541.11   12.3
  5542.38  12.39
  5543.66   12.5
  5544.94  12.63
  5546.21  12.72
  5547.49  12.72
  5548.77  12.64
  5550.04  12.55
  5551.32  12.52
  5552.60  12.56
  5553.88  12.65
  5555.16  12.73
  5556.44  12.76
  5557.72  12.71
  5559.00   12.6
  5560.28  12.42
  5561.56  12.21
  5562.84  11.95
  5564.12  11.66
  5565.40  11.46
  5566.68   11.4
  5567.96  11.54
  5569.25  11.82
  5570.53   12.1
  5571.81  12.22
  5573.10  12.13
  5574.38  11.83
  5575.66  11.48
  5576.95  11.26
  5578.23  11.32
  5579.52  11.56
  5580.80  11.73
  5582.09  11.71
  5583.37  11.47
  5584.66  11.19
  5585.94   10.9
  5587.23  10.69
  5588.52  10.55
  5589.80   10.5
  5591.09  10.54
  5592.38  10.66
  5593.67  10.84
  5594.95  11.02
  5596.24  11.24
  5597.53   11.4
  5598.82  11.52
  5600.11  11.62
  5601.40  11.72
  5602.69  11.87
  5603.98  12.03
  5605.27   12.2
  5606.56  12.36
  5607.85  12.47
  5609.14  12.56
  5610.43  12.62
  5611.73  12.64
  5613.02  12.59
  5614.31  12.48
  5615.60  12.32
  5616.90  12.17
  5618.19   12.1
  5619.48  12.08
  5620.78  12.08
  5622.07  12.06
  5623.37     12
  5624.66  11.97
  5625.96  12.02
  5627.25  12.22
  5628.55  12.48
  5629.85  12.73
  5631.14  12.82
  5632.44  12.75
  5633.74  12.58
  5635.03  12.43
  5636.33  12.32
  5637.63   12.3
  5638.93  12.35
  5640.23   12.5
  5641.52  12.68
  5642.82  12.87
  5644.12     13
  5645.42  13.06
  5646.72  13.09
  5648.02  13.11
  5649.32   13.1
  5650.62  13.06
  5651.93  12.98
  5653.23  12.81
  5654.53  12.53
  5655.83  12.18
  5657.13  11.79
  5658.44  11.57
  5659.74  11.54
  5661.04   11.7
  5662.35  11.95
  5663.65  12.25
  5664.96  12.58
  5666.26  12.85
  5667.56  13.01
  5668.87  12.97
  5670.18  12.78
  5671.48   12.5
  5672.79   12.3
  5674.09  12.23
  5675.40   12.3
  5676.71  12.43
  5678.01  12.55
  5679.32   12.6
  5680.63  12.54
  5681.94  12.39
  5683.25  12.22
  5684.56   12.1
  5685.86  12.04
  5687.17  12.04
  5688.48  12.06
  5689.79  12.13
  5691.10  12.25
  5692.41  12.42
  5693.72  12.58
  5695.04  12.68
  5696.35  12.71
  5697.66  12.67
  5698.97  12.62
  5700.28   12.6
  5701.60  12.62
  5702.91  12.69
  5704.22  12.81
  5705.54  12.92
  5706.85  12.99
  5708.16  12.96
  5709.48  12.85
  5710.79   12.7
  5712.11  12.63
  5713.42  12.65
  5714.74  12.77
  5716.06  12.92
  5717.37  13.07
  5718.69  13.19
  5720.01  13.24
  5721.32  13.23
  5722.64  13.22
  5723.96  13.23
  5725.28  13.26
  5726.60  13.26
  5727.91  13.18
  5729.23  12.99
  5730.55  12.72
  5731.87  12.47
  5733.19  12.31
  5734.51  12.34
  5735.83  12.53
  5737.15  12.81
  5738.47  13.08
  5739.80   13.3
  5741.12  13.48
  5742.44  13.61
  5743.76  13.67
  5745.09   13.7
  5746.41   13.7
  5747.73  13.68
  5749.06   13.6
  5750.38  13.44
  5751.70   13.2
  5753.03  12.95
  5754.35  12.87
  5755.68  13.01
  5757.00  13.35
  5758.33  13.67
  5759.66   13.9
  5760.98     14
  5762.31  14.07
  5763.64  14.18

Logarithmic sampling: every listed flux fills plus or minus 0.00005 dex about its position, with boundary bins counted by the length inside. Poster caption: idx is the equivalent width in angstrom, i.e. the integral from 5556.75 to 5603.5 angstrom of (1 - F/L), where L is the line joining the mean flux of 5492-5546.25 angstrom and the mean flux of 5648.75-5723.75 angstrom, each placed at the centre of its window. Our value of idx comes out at 1.5 angstrom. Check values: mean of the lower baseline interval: 11.6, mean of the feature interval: 11.5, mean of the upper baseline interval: 12.6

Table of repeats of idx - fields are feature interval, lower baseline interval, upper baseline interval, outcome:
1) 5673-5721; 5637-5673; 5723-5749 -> 0.98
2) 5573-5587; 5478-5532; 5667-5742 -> 0.46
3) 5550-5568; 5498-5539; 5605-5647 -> -0.67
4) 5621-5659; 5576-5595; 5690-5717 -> -2.27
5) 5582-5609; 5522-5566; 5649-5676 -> 1.90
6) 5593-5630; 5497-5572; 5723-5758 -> 0.84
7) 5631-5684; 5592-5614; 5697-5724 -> -0.61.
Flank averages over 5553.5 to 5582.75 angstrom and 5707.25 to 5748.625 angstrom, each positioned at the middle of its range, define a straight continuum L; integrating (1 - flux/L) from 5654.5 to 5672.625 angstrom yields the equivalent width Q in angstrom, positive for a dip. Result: 0.5 angstrom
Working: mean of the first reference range 12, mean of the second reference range 13.1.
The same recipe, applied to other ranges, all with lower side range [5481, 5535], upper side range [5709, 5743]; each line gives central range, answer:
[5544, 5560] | -1.3 angstrom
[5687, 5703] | 0.3 angstrom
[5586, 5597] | 1.1 angstrom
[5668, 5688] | 0.3 angstrom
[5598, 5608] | 0.1 angstrom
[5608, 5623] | -0.2 angstrom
